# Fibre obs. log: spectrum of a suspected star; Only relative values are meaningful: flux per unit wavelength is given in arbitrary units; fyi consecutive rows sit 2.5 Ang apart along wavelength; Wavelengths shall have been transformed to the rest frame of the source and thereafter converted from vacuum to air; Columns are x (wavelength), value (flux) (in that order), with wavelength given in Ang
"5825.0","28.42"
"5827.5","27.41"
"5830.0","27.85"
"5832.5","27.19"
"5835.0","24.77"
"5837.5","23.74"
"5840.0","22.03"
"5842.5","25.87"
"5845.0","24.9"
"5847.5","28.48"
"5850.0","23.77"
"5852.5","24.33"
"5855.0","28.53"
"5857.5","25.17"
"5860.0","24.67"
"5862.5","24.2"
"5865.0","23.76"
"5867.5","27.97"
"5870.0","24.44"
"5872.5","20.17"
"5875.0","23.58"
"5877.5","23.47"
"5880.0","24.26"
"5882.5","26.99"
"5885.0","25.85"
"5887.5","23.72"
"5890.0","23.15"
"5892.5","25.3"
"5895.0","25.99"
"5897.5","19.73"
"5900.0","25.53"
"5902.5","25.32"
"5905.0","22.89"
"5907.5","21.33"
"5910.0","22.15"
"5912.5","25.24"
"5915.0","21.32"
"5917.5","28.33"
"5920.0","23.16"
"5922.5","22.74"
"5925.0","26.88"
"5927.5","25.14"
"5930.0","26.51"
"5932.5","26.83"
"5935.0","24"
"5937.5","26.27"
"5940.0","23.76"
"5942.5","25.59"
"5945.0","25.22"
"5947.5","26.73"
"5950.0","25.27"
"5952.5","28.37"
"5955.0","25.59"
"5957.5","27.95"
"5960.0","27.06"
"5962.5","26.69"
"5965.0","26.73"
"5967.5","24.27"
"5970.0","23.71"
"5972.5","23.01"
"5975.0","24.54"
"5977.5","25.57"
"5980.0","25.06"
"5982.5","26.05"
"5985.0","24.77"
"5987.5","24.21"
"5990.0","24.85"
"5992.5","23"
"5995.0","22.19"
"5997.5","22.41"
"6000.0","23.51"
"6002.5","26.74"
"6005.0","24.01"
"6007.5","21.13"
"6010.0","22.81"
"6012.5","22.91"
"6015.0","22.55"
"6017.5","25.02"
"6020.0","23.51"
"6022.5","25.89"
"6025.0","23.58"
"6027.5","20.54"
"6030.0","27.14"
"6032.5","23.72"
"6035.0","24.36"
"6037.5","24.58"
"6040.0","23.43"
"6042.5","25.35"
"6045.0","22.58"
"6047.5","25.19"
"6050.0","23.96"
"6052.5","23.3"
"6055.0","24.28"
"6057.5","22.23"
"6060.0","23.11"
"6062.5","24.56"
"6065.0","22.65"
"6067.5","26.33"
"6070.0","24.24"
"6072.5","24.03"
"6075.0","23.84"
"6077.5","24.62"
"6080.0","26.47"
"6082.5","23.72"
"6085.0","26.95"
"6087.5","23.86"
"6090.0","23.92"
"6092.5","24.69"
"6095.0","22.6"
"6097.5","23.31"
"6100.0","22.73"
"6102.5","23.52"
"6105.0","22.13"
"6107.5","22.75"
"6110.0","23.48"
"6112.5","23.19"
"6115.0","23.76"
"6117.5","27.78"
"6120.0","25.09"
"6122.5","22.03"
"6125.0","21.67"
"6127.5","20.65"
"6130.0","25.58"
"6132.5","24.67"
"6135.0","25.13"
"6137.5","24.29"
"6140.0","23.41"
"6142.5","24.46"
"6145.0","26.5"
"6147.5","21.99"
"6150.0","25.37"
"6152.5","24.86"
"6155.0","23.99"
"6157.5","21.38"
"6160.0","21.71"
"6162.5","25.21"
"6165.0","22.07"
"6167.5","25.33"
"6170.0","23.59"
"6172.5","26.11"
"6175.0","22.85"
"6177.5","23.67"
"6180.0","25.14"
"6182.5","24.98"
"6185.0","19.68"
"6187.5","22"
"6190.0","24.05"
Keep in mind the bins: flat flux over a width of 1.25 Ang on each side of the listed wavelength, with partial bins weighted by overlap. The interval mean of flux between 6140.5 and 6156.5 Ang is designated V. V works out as 24.4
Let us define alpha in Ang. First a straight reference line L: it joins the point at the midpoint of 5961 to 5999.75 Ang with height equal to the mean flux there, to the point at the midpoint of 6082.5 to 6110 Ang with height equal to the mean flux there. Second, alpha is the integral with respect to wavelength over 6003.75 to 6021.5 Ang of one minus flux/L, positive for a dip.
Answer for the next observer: 0.8 Ang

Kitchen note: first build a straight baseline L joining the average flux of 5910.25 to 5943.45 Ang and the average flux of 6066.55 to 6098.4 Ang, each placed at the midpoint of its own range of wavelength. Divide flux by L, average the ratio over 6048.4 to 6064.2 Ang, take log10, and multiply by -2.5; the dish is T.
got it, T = 0.04 mag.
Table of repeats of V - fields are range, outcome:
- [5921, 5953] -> 25.6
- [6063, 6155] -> 24.1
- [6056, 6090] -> 24.3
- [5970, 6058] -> 24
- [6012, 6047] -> 24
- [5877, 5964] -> 25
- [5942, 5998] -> 25.2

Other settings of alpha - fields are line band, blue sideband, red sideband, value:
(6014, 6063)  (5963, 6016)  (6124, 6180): 0.11 Ang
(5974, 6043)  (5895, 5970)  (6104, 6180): 1.62 Ang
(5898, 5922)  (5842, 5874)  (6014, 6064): 0.96 Ang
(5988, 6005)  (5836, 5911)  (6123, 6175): 0.23 Ang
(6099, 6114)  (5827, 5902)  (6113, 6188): 0.64 Ang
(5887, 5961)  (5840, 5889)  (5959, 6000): -0.56 Ang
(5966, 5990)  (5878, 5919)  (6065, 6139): -0.50 Ang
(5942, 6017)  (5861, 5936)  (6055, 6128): -1.92 Ang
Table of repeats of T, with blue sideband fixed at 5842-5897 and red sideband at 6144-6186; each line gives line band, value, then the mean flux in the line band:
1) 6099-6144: 0.011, 23.7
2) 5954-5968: -0.084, 26.5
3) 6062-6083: -0.018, 24.5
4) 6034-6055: 0.006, 24.1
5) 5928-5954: -0.053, 25.8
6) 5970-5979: 0.008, 24.3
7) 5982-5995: 0.007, 24.3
